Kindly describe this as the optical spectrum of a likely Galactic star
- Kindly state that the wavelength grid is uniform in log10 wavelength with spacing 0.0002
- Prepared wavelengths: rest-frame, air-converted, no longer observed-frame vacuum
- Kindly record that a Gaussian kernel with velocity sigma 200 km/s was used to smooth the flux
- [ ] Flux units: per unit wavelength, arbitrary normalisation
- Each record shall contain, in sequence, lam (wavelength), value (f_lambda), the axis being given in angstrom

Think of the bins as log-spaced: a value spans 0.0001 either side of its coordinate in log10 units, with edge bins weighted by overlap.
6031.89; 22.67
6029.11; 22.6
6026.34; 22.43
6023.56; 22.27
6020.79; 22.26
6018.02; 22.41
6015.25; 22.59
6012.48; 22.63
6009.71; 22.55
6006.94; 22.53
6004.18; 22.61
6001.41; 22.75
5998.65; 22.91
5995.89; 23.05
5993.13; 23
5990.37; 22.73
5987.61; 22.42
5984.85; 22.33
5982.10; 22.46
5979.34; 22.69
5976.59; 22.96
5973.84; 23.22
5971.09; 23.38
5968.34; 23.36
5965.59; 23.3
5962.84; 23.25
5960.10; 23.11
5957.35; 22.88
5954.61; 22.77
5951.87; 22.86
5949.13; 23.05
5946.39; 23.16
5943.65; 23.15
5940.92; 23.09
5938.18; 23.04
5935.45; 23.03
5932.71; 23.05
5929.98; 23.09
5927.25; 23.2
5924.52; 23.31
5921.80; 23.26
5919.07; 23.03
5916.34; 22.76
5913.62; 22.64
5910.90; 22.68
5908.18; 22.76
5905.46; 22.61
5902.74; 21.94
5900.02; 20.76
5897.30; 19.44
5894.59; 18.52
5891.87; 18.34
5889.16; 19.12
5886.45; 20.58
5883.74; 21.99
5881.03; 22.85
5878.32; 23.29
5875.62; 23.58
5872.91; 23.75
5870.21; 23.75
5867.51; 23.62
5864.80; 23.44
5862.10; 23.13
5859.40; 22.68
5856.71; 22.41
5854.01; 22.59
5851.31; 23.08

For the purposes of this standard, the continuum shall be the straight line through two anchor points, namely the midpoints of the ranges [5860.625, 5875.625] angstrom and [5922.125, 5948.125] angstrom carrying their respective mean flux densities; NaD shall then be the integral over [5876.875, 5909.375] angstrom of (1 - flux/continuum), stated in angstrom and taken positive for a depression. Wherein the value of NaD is 3.3 angstrom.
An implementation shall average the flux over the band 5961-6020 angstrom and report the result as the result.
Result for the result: 22.8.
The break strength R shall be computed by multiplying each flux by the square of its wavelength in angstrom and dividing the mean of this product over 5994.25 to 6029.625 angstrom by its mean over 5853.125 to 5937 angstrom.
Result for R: 1.1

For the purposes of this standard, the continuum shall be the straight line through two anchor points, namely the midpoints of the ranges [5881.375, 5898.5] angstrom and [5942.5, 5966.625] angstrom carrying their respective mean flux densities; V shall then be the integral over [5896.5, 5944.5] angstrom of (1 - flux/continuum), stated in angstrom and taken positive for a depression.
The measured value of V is -2.9 angstrom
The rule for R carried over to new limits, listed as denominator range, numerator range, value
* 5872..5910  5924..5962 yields 1.10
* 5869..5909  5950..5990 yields 1.09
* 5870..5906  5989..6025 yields 1.10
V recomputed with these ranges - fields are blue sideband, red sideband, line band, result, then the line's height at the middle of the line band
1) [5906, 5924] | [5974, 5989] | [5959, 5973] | -0.4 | 22.7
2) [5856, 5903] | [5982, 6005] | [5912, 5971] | -2.0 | 22.3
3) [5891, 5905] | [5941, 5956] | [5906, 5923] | -1.5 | 21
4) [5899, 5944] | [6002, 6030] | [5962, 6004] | -0.6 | 22.6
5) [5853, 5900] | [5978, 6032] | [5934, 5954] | -0.7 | 22.3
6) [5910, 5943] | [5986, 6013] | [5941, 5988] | -0.2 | 22.9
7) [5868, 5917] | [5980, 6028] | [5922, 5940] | -0.9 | 22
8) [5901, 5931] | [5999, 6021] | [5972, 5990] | 0.0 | 22.6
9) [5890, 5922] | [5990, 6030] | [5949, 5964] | -0.7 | 22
